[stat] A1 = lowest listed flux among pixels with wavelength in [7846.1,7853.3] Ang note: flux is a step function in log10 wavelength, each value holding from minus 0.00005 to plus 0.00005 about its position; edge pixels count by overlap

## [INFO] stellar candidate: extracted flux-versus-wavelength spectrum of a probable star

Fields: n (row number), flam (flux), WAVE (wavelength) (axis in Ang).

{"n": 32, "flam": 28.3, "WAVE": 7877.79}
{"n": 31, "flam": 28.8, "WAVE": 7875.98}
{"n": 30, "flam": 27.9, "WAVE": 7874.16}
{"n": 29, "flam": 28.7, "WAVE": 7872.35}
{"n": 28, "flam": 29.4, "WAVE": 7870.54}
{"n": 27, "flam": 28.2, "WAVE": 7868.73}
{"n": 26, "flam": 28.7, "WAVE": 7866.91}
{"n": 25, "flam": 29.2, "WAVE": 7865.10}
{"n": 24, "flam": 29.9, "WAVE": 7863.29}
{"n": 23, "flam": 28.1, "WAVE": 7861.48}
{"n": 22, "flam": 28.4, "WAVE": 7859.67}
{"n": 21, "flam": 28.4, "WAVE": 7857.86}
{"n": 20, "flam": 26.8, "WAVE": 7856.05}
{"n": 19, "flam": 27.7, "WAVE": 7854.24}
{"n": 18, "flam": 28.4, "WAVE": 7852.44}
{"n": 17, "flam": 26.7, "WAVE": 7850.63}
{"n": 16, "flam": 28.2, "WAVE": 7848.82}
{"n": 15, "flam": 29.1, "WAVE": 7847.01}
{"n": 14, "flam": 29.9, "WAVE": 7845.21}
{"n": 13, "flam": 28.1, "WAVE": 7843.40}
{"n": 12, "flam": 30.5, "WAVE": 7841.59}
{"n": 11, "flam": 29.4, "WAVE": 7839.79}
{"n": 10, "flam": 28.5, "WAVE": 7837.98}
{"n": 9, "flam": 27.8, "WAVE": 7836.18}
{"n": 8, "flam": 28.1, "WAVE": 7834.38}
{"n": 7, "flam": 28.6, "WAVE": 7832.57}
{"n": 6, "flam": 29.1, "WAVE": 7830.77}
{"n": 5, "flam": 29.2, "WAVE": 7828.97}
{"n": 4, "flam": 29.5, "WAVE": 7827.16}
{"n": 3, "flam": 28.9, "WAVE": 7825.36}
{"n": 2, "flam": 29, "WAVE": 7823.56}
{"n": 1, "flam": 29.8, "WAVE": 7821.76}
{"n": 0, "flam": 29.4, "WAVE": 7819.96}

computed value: 26.7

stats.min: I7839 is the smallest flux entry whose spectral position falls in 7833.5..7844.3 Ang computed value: 27.8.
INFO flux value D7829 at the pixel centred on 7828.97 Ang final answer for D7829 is 29.2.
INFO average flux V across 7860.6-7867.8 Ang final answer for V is 29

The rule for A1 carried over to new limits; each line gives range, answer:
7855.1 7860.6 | 26.8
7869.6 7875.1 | 27.9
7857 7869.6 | 28.1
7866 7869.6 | 28.2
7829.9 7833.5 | 28.6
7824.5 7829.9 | 28.9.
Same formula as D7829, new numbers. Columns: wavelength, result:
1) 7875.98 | 28.8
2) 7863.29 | 29.9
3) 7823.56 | 29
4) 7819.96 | 29.4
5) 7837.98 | 28.5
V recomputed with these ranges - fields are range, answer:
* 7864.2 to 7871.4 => 28.9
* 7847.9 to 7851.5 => 27.4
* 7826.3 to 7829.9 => 29.3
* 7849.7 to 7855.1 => 27.6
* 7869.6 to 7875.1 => 28.7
